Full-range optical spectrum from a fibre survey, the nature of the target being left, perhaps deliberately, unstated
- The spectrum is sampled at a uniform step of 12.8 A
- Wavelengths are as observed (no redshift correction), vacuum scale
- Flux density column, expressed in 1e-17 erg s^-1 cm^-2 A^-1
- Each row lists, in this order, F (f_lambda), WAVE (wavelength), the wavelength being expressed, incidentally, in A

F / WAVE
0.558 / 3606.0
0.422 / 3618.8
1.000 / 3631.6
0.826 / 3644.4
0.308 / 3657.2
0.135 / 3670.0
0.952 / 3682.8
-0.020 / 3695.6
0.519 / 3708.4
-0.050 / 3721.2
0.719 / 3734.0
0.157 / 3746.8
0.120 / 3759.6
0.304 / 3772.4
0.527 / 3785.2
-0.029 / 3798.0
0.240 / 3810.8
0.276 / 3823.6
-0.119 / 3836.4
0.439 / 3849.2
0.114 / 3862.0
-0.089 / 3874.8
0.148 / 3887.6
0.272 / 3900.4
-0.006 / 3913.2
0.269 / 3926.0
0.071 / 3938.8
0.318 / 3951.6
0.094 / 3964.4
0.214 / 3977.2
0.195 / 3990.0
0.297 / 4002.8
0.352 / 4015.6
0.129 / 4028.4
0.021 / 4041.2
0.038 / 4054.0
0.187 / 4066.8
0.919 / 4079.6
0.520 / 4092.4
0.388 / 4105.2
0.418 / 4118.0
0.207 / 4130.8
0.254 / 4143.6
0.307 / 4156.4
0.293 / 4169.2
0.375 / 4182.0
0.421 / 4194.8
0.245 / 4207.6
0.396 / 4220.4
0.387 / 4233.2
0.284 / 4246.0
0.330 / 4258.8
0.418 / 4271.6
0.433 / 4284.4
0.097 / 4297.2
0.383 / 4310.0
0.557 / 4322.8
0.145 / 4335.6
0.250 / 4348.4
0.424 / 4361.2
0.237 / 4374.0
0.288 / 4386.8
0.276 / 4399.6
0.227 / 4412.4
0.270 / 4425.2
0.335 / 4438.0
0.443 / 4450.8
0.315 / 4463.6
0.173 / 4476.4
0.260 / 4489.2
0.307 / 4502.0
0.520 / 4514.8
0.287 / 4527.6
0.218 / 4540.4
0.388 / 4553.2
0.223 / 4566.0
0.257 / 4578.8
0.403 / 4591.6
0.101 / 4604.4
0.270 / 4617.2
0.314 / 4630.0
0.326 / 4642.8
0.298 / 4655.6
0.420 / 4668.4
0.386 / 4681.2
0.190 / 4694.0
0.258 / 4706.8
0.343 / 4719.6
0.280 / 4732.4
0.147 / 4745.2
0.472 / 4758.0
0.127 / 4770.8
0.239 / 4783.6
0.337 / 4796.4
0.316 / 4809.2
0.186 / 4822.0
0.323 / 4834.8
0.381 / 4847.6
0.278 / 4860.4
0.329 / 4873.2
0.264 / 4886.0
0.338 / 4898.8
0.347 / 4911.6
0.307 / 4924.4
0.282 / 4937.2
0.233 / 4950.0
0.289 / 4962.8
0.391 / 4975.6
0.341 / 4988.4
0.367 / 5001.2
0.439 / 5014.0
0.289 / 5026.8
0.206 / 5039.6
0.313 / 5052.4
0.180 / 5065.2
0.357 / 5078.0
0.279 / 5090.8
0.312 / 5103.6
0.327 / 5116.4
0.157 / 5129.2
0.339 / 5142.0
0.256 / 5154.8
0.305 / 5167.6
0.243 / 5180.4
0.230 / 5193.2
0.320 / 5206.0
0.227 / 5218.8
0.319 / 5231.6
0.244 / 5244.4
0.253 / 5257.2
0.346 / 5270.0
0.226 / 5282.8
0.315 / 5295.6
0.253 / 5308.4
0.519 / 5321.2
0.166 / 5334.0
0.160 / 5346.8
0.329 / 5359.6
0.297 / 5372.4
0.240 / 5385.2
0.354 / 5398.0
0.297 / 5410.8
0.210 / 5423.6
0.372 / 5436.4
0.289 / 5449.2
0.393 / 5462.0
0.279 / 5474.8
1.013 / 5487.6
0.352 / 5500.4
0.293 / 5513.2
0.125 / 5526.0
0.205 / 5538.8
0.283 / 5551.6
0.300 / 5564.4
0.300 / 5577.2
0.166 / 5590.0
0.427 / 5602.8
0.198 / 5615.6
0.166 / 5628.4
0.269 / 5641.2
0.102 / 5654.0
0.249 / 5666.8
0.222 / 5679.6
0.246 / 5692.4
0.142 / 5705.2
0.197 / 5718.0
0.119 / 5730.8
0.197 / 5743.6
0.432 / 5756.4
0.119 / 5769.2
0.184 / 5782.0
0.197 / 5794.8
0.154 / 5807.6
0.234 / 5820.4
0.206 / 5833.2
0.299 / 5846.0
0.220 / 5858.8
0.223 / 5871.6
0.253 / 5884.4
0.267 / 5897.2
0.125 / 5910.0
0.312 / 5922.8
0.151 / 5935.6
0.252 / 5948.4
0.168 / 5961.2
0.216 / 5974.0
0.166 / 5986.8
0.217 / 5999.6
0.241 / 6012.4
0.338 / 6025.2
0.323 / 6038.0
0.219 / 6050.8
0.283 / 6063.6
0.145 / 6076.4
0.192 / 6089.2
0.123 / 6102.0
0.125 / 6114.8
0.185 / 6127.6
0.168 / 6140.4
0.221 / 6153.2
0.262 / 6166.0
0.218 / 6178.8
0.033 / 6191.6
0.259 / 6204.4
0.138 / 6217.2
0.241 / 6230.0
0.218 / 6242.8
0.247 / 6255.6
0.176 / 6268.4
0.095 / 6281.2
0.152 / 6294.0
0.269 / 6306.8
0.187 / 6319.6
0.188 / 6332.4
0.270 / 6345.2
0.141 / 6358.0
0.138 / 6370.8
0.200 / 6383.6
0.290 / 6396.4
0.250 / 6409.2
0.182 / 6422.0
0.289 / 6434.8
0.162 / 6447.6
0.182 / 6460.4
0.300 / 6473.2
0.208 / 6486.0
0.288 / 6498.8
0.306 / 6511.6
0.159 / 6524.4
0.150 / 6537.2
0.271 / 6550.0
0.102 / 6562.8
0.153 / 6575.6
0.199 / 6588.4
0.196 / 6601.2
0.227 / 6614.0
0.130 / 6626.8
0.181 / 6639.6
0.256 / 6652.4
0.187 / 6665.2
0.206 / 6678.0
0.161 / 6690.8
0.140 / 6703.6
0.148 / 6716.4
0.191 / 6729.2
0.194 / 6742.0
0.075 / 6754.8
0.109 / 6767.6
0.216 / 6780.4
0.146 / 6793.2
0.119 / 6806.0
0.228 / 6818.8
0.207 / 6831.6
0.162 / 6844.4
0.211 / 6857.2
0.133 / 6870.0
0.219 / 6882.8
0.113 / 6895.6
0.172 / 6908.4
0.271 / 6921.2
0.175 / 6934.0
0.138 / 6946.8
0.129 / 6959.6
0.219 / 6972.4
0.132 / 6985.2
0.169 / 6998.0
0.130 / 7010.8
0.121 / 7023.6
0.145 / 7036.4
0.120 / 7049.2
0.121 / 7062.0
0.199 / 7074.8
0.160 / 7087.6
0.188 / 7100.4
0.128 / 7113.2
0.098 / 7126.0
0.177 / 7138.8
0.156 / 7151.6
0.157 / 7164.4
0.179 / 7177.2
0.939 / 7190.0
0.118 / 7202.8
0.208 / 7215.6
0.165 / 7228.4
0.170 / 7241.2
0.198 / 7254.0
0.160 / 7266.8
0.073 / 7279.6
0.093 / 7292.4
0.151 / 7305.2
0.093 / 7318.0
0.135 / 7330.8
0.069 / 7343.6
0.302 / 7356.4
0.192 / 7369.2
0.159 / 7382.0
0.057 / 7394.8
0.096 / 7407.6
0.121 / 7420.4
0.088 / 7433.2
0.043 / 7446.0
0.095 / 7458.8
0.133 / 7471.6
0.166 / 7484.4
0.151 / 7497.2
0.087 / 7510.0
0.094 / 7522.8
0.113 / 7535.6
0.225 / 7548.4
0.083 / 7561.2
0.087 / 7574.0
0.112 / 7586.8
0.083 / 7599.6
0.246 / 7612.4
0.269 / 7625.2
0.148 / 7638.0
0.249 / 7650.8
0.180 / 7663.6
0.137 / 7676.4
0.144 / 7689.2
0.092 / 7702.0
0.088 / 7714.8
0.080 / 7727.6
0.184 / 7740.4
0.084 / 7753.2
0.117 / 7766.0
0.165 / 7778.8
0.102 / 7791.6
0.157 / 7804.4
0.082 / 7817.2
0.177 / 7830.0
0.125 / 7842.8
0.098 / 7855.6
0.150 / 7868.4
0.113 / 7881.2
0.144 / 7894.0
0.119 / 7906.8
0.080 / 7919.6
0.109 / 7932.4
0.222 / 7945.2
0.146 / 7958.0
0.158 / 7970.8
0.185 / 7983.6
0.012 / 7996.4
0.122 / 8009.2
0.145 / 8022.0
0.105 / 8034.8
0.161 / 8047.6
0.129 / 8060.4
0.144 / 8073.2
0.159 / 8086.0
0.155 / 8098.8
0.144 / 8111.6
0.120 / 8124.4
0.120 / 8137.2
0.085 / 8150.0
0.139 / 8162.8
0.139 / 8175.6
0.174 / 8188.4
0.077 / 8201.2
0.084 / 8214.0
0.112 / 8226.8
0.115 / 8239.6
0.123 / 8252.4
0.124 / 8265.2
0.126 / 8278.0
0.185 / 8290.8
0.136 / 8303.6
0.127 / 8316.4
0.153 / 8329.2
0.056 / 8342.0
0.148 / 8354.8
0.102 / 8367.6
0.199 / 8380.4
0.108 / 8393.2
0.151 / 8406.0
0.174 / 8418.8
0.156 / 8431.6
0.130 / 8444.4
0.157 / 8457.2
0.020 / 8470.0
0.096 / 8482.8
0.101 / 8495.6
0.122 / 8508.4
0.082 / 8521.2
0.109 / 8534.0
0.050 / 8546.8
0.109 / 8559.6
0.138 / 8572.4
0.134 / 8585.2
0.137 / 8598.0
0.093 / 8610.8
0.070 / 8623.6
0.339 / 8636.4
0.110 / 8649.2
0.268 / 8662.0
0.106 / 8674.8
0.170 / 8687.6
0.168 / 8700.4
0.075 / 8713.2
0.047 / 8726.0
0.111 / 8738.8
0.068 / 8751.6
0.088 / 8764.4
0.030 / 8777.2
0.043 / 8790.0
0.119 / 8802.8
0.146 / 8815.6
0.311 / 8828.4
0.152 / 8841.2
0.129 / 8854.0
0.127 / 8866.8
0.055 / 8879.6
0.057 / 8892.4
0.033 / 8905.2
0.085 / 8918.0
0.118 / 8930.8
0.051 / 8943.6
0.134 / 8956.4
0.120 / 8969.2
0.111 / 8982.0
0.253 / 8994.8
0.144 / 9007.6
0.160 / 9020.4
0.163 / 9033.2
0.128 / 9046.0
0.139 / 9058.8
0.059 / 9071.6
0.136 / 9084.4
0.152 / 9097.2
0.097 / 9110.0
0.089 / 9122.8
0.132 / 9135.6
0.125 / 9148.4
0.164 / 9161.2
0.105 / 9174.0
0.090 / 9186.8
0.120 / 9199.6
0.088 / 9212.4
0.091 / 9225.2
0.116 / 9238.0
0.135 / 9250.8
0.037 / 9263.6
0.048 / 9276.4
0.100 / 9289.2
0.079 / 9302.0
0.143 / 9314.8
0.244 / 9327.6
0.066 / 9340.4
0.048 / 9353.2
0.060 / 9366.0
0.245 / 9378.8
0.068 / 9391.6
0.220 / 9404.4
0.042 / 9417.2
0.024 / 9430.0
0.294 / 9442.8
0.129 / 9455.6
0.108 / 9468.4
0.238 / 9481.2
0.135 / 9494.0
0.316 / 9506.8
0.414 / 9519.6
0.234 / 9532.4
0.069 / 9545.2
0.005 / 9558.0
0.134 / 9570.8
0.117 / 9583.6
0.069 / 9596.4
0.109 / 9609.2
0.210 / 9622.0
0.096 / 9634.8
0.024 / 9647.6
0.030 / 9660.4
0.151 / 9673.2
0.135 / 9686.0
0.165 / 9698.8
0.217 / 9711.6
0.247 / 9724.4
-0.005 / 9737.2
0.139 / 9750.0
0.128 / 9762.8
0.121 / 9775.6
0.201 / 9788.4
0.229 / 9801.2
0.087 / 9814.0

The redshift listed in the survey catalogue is 0.10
